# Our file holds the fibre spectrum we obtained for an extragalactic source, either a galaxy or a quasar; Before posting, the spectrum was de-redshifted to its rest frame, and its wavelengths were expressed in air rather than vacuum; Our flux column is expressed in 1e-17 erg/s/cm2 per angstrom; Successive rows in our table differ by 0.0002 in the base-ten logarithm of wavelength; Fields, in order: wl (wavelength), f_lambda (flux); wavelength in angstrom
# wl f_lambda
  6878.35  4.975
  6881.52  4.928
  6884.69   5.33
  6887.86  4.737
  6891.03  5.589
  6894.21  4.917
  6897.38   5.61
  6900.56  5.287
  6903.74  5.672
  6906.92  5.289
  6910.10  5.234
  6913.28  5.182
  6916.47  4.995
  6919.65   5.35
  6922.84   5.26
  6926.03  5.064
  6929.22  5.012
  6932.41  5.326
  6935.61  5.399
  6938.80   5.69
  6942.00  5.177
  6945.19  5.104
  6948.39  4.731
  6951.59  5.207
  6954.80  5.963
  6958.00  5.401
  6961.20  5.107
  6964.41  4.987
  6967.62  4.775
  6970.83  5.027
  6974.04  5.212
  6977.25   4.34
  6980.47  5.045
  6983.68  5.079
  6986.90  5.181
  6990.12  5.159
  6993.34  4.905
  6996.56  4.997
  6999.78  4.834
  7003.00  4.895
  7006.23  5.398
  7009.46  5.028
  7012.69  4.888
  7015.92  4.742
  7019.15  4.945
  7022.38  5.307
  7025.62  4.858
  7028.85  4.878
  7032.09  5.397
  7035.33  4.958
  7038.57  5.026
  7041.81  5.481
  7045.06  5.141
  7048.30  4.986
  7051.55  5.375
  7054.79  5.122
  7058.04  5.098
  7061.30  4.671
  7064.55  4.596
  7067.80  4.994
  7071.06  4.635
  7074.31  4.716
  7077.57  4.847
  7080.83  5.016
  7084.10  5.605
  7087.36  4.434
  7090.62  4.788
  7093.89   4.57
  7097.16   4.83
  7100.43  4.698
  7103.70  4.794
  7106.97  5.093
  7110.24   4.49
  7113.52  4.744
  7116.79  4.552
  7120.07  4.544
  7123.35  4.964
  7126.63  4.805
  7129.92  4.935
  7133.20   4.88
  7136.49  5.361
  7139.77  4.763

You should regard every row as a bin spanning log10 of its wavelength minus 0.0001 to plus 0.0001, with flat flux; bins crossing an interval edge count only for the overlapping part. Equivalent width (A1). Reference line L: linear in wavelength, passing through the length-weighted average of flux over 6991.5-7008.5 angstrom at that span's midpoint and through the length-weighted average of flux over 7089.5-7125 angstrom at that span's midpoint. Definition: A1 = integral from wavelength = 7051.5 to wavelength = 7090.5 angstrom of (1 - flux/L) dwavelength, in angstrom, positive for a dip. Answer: -0.6 angstrom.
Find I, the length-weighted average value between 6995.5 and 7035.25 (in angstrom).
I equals 5.01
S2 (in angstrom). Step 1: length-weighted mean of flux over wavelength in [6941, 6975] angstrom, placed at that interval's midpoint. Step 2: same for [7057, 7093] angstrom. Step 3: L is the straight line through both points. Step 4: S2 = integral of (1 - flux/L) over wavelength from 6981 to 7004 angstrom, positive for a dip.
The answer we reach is 0.23 angstrom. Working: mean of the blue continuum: 5.15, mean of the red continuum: 4.84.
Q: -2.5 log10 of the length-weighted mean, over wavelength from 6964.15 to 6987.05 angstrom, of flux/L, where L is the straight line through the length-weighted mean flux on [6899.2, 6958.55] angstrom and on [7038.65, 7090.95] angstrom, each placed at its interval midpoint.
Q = 0.05 mag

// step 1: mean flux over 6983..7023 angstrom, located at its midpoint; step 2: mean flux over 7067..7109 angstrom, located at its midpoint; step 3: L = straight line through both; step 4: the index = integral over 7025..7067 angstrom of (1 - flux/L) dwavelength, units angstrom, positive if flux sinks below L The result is -1.0 angstrom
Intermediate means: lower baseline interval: 5.02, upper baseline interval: 4.84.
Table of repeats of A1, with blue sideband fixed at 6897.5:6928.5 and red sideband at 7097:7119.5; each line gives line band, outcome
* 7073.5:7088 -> -0.5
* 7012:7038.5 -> -0.2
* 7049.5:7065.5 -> -0.4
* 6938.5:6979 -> 0.2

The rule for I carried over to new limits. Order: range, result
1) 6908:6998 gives 5.14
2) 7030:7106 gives 4.95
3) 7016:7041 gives 5.05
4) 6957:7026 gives 5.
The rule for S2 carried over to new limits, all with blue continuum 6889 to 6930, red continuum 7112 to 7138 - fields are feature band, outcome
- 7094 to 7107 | 0.3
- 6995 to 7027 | 0.5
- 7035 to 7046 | -0.4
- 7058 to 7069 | 0.4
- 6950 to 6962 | -0.6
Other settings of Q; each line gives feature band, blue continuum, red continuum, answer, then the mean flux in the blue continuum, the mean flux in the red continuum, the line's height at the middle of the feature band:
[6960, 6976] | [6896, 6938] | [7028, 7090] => 0.04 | 5.29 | 5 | 5.18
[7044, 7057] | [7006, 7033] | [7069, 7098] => -0.05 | 5.02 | 4.83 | 4.93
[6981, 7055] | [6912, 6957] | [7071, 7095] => -0.01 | 5.25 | 4.84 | 5.02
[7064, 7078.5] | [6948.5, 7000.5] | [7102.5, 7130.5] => 0.02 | 5.07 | 4.76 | 4.86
